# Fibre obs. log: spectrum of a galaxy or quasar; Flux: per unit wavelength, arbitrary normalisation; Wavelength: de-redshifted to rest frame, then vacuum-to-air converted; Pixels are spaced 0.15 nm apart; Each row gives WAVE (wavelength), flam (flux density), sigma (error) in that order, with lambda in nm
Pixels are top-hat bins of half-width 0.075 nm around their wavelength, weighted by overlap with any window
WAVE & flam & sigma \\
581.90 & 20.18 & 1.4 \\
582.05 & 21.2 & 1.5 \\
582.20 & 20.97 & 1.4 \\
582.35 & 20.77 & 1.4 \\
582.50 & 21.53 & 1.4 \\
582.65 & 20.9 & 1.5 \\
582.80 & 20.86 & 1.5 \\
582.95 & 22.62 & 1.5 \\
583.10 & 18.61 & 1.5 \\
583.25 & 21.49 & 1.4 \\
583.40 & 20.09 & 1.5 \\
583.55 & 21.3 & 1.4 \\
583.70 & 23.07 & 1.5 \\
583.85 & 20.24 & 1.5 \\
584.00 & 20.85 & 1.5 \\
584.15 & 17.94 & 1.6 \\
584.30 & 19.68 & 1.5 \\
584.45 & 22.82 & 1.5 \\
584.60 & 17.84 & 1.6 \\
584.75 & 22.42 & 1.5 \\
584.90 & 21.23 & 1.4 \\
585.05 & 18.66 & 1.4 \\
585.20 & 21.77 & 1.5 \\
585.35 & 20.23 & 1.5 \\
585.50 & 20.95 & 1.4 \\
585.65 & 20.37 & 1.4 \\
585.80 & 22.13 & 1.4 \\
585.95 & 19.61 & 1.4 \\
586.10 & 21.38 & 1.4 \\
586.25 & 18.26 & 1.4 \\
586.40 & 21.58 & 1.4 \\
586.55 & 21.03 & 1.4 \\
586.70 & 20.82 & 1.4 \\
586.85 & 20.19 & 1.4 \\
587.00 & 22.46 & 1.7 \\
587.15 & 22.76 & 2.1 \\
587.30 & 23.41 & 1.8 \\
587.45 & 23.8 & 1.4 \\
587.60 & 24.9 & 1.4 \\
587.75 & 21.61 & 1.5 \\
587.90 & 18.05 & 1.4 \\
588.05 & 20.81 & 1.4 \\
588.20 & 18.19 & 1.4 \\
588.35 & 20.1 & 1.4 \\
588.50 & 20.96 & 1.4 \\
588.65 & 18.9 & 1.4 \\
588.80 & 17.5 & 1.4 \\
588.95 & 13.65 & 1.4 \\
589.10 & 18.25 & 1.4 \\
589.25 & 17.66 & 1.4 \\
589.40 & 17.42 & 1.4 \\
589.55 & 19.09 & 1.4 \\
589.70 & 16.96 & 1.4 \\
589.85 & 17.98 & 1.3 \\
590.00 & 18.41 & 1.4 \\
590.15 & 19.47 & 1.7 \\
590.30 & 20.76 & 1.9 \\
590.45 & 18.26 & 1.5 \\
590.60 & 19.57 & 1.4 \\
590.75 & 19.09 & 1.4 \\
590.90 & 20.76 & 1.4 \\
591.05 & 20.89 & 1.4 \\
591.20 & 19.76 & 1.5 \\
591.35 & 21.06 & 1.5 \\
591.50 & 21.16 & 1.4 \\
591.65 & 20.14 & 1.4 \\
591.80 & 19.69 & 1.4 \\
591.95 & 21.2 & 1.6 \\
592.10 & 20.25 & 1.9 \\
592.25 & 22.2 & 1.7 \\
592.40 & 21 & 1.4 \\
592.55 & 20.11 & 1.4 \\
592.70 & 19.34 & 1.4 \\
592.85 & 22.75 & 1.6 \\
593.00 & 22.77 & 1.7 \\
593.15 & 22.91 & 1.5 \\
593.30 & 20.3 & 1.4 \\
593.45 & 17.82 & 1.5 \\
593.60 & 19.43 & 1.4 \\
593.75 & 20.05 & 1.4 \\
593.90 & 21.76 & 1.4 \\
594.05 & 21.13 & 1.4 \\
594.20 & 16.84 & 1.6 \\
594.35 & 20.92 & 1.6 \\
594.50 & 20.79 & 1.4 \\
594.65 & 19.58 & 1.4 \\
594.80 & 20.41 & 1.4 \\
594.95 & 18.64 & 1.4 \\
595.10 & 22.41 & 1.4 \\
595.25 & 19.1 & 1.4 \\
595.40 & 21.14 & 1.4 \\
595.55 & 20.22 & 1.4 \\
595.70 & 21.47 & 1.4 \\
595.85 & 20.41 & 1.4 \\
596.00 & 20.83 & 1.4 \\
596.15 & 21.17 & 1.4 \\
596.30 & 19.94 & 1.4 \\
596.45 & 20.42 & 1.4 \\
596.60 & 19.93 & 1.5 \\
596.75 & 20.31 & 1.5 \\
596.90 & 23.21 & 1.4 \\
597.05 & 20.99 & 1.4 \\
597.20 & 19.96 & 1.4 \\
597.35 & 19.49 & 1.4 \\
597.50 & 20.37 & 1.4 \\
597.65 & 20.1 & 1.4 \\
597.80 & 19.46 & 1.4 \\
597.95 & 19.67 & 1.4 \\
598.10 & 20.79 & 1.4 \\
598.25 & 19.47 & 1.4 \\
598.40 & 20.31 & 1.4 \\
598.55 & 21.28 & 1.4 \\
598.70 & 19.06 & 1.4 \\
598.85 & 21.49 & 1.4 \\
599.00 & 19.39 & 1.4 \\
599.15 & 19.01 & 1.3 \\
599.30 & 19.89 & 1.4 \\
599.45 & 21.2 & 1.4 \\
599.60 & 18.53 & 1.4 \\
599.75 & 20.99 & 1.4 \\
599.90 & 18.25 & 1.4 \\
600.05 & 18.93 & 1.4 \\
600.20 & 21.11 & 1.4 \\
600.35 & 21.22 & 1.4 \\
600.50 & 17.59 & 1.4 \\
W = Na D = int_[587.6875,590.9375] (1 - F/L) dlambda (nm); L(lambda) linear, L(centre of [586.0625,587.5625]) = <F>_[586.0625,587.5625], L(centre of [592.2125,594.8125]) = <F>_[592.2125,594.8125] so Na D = 0.38 nm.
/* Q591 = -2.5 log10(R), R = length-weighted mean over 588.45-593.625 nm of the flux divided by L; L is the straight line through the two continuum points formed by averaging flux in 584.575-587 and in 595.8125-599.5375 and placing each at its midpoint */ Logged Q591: 0.05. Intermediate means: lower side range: 20.6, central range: 19.6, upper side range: 20.3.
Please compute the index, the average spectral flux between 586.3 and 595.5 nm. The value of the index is 20.2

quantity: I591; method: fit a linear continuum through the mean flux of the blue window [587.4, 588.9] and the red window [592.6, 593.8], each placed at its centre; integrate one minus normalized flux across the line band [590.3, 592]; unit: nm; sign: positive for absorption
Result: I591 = 0.03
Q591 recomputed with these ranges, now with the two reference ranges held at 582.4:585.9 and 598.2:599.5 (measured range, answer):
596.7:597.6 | -0.03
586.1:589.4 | 0.02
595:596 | -0.03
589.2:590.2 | 0.13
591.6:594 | -0.02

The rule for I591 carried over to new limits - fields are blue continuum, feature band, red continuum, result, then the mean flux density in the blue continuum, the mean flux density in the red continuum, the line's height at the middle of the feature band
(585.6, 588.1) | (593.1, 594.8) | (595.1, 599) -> 0.05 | 21.4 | 20.4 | 20.7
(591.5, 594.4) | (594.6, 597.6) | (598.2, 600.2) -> -0.04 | 20.6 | 19.9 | 20.2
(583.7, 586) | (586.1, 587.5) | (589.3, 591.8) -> -0.10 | 20.5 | 19.4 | 20.2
